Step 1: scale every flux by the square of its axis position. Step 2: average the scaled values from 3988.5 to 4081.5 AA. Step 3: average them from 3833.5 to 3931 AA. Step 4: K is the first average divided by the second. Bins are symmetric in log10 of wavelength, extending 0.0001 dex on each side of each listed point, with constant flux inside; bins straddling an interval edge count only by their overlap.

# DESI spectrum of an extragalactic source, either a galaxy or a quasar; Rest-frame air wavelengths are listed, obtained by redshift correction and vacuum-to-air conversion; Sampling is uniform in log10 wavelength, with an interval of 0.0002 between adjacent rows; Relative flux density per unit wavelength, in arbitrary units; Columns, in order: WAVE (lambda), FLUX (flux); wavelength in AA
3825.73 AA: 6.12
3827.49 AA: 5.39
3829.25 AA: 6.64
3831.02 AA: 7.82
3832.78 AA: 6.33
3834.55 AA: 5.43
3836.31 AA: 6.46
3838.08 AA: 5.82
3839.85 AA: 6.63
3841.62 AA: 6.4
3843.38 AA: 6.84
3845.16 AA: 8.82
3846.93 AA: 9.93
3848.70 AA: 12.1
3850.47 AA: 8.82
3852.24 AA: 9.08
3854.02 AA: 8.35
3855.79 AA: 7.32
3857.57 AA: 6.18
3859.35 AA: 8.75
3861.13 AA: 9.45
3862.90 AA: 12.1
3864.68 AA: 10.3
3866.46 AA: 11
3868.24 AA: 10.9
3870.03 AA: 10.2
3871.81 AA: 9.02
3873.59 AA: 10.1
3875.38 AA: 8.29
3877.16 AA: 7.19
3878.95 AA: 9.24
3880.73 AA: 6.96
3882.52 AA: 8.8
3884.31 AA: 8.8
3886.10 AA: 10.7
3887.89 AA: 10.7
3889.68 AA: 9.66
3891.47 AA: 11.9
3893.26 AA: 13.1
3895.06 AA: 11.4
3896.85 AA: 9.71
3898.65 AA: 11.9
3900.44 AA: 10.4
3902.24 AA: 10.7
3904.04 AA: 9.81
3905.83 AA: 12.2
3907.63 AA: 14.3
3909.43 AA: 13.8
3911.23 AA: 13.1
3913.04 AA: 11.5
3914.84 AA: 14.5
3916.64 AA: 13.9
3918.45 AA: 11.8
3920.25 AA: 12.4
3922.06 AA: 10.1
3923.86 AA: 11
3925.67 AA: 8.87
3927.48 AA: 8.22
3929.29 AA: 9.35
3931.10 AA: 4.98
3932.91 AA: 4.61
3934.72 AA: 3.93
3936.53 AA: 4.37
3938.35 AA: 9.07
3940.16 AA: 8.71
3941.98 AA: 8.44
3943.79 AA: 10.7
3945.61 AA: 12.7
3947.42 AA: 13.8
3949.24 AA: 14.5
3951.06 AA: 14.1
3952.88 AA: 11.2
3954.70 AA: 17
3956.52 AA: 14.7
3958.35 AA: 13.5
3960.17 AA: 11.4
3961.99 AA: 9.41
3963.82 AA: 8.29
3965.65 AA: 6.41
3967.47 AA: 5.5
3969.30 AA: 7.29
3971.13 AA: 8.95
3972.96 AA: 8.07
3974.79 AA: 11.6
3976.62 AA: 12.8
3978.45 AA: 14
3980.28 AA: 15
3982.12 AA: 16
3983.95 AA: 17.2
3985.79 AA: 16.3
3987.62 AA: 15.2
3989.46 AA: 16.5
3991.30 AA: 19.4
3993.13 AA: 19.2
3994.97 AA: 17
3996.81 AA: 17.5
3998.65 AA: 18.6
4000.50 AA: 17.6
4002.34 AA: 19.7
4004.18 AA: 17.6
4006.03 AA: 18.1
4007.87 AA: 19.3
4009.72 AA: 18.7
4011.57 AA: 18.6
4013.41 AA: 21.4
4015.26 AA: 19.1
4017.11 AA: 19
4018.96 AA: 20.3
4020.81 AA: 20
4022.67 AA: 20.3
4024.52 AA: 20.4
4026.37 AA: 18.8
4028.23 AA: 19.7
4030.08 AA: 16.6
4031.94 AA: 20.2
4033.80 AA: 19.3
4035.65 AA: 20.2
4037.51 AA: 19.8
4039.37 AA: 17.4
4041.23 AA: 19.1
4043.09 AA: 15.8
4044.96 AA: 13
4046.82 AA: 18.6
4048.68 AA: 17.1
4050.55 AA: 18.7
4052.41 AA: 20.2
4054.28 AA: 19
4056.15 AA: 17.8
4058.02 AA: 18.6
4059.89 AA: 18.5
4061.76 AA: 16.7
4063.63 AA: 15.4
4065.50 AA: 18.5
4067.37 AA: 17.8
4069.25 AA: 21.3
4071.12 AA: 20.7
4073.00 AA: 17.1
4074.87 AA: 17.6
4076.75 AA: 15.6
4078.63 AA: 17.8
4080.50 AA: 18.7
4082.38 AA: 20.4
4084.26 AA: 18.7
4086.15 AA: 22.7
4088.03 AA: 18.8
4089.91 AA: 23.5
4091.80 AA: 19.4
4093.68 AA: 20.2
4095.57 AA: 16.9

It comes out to 2.02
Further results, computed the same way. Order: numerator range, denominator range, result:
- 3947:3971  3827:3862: 1.55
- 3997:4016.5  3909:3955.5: 1.84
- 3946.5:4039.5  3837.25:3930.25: 1.68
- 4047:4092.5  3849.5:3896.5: 2.17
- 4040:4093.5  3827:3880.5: 2.46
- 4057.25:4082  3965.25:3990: 1.54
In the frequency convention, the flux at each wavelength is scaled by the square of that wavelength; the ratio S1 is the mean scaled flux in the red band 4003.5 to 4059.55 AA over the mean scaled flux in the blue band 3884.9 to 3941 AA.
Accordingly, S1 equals 1.93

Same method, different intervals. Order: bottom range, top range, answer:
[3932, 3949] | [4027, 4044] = 2.24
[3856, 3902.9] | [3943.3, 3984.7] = 1.26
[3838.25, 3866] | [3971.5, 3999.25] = 1.90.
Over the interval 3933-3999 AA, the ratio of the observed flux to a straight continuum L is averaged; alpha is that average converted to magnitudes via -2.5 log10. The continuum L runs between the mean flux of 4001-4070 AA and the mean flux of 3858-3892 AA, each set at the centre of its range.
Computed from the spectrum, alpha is 0.21 mag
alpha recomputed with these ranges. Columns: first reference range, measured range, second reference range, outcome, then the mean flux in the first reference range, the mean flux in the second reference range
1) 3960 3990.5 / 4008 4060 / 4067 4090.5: -0.180 mag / 11.8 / 19.3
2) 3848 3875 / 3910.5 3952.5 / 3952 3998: 0.156 mag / 9.54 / 13.2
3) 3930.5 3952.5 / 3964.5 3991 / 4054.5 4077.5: -0.033 mag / 9.27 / 18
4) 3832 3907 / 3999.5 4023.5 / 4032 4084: -0.197 mag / 9.26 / 18.2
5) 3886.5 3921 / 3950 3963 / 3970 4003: 0.093 mag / 11.9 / 15.5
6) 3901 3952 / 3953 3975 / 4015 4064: 0.274 mag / 10.5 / 18.5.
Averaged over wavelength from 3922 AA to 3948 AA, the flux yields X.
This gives 8.48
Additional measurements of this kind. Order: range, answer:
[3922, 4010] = 12.6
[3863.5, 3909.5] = 10.4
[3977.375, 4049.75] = 18.1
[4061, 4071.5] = 18.3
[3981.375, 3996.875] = 17.1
